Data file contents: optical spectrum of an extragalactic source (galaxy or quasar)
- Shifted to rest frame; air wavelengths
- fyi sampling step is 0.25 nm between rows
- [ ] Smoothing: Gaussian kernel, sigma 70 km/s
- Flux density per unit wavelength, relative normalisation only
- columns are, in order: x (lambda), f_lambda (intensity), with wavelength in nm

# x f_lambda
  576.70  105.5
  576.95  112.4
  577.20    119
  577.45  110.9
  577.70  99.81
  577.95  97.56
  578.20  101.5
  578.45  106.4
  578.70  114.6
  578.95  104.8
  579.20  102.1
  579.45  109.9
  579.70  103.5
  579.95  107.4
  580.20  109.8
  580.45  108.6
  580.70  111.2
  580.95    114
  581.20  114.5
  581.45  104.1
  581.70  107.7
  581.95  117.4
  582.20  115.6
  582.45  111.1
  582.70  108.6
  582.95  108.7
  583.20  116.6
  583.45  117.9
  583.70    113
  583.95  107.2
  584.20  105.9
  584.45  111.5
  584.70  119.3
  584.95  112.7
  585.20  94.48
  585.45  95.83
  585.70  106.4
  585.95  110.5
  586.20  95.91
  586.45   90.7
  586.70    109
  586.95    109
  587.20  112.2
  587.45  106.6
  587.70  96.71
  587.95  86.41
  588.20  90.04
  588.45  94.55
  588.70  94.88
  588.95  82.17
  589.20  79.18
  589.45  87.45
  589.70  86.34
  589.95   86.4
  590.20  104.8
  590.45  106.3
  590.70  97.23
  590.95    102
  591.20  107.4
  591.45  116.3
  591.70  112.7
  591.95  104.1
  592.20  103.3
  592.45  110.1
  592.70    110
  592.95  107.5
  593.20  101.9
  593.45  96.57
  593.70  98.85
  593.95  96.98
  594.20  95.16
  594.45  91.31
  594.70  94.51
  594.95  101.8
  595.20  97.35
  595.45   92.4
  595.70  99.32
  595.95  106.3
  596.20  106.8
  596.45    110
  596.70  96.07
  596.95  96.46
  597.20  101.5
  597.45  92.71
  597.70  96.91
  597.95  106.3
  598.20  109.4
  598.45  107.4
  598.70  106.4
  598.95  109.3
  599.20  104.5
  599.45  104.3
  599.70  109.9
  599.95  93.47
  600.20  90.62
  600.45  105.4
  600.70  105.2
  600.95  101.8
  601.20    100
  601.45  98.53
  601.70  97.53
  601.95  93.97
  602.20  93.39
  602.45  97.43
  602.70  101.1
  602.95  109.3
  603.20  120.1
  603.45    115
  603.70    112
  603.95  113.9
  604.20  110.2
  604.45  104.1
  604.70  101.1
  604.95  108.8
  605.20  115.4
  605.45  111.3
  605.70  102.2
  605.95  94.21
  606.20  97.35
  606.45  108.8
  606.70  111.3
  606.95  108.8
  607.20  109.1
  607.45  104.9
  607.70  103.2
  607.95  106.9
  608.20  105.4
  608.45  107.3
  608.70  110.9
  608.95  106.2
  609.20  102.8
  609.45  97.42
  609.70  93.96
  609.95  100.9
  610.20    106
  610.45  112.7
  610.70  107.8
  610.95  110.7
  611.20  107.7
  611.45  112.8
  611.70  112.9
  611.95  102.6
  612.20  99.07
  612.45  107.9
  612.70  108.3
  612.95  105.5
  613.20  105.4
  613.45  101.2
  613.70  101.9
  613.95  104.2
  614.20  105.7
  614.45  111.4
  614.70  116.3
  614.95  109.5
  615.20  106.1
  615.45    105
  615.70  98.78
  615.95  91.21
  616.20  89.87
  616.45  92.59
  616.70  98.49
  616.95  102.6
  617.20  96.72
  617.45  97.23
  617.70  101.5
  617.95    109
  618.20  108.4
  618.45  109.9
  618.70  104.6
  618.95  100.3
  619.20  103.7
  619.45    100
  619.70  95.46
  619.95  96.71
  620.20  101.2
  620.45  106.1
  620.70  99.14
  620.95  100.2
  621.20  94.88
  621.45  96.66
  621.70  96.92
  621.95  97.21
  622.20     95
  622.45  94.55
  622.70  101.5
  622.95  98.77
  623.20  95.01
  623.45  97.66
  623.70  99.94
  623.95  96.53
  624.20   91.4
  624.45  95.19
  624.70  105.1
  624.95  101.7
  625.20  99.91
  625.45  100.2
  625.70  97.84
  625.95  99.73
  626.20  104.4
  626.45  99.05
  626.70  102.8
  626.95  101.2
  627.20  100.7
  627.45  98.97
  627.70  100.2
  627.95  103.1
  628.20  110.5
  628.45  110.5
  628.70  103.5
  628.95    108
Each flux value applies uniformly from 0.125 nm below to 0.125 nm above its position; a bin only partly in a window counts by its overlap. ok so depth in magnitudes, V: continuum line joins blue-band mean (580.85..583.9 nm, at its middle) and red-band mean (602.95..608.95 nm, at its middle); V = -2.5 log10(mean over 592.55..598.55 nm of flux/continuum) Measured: 0.10 mag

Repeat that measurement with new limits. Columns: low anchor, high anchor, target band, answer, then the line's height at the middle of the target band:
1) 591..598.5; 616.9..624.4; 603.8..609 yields -0.060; 101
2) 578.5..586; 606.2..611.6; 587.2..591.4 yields 0.143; 109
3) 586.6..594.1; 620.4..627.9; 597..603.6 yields -0.034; 99.6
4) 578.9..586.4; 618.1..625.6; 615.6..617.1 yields 0.057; 101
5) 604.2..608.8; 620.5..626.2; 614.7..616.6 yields 0.019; 102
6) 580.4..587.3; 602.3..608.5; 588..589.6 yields 0.228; 108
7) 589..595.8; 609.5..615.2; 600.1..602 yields 0.032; 102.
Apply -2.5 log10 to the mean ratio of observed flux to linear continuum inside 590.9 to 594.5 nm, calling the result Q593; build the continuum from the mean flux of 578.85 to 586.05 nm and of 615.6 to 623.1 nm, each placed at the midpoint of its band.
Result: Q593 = 0.03 mag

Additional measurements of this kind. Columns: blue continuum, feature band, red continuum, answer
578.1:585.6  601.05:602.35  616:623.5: 0.078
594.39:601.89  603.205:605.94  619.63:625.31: -0.092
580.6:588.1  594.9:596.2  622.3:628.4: 0.058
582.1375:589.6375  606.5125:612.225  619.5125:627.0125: -0.064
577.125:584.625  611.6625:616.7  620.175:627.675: -0.023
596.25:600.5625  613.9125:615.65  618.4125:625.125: -0.085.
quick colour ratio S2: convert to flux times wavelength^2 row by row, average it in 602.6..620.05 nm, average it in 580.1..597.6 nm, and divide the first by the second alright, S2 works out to 1.1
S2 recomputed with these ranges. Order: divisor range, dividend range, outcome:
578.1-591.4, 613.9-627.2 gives 1.09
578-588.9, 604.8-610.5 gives 1.08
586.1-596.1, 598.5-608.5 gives 1.10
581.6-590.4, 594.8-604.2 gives 1.05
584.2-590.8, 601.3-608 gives 1.13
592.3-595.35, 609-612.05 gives 1.12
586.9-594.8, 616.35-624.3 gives 1.11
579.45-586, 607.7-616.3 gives 1.06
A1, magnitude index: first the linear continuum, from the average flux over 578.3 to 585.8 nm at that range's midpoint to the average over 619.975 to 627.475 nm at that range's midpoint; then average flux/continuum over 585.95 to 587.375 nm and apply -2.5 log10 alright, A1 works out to 0.04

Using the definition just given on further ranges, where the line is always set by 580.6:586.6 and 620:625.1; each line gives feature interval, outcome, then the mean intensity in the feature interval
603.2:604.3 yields -0.10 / 114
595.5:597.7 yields 0.05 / 101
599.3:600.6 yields 0.04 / 101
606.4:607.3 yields -0.07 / 110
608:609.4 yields -0.04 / 106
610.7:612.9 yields -0.07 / 108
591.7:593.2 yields -0.01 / 107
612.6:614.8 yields -0.06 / 107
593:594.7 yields 0.10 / 97.1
